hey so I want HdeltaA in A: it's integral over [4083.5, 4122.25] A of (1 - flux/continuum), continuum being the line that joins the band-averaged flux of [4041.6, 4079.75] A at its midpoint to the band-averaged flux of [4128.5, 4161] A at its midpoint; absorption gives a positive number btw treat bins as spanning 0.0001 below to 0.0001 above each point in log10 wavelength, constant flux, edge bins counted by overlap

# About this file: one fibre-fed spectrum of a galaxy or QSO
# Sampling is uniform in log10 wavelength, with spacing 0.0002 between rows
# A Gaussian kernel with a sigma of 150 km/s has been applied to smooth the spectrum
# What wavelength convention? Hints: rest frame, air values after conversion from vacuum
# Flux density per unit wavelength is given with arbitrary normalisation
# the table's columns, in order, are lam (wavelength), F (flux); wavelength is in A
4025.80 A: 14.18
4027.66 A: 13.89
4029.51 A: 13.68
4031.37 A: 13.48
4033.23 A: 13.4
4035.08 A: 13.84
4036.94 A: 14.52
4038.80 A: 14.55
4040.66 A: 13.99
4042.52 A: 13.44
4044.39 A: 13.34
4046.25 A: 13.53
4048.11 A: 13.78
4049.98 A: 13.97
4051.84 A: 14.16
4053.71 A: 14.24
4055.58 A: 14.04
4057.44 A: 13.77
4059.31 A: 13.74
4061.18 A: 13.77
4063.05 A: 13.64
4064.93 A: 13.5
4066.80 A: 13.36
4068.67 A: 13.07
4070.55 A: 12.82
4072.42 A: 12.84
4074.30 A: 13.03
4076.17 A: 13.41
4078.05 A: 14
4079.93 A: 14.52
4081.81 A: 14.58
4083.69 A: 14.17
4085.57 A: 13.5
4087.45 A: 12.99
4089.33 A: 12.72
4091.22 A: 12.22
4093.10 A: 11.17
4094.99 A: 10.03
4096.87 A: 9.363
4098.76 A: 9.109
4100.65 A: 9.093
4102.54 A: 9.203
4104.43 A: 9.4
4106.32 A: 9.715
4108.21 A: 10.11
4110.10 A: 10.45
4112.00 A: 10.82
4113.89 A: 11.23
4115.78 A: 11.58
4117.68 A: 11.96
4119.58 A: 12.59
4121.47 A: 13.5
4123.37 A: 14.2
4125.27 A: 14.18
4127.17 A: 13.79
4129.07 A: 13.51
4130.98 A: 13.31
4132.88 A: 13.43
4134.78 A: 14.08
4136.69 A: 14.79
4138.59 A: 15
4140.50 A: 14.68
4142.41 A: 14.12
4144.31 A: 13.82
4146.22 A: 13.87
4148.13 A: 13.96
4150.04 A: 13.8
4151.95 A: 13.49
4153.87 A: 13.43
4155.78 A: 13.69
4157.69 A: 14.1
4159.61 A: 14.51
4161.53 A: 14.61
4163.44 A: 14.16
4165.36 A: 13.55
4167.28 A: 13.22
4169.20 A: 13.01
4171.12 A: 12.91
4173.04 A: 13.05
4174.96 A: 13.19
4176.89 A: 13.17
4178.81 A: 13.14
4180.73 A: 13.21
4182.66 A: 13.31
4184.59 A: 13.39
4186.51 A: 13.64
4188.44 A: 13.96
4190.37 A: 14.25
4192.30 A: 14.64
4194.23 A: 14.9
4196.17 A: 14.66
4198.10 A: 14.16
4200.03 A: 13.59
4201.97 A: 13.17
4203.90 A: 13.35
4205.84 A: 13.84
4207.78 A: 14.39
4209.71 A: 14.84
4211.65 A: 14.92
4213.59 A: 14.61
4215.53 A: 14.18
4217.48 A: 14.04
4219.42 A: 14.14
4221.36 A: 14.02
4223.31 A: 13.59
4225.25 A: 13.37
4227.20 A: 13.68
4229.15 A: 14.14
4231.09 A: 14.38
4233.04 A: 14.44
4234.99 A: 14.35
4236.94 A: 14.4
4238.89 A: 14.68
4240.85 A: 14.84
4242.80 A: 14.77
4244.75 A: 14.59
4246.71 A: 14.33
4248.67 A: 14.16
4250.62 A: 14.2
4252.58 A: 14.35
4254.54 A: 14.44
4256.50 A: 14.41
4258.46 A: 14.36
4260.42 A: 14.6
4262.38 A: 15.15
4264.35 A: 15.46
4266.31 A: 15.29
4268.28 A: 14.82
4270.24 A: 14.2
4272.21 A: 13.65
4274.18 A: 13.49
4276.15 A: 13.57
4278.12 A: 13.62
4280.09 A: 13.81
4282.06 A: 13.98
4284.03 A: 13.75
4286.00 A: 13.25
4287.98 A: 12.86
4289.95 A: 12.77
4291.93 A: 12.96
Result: 7.5 A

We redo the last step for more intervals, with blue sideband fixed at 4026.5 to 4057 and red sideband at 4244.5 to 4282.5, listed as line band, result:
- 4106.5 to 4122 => 2.9 A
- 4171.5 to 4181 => 0.7 A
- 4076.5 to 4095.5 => 1.2 A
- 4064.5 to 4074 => 0.6 A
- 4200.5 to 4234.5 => 0.4 A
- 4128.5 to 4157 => 0.3 A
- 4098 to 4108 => 3.3 A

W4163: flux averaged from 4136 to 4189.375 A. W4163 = 13.7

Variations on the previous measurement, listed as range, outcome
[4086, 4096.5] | 11.8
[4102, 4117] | 10.4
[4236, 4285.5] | 14.3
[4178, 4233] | 14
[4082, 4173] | 12.7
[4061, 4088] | 13.5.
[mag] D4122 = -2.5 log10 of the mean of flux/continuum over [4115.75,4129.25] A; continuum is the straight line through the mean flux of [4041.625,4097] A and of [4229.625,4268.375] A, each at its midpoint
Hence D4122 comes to 0.03 mag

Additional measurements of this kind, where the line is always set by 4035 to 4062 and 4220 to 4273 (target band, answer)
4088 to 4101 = 0.30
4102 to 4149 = 0.11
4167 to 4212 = 0.04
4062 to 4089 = 0.04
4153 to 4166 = 0.01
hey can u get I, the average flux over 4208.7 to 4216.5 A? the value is 14.7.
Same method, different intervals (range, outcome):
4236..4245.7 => 14.7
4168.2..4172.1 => 13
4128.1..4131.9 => 13.4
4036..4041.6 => 14.4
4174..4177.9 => 13.2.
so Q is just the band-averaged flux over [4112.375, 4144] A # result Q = 13.5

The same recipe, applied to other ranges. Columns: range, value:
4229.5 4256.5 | 14.4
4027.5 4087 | 13.7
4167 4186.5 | 13.2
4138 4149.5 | 14.2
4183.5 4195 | 14.1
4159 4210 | 13.8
